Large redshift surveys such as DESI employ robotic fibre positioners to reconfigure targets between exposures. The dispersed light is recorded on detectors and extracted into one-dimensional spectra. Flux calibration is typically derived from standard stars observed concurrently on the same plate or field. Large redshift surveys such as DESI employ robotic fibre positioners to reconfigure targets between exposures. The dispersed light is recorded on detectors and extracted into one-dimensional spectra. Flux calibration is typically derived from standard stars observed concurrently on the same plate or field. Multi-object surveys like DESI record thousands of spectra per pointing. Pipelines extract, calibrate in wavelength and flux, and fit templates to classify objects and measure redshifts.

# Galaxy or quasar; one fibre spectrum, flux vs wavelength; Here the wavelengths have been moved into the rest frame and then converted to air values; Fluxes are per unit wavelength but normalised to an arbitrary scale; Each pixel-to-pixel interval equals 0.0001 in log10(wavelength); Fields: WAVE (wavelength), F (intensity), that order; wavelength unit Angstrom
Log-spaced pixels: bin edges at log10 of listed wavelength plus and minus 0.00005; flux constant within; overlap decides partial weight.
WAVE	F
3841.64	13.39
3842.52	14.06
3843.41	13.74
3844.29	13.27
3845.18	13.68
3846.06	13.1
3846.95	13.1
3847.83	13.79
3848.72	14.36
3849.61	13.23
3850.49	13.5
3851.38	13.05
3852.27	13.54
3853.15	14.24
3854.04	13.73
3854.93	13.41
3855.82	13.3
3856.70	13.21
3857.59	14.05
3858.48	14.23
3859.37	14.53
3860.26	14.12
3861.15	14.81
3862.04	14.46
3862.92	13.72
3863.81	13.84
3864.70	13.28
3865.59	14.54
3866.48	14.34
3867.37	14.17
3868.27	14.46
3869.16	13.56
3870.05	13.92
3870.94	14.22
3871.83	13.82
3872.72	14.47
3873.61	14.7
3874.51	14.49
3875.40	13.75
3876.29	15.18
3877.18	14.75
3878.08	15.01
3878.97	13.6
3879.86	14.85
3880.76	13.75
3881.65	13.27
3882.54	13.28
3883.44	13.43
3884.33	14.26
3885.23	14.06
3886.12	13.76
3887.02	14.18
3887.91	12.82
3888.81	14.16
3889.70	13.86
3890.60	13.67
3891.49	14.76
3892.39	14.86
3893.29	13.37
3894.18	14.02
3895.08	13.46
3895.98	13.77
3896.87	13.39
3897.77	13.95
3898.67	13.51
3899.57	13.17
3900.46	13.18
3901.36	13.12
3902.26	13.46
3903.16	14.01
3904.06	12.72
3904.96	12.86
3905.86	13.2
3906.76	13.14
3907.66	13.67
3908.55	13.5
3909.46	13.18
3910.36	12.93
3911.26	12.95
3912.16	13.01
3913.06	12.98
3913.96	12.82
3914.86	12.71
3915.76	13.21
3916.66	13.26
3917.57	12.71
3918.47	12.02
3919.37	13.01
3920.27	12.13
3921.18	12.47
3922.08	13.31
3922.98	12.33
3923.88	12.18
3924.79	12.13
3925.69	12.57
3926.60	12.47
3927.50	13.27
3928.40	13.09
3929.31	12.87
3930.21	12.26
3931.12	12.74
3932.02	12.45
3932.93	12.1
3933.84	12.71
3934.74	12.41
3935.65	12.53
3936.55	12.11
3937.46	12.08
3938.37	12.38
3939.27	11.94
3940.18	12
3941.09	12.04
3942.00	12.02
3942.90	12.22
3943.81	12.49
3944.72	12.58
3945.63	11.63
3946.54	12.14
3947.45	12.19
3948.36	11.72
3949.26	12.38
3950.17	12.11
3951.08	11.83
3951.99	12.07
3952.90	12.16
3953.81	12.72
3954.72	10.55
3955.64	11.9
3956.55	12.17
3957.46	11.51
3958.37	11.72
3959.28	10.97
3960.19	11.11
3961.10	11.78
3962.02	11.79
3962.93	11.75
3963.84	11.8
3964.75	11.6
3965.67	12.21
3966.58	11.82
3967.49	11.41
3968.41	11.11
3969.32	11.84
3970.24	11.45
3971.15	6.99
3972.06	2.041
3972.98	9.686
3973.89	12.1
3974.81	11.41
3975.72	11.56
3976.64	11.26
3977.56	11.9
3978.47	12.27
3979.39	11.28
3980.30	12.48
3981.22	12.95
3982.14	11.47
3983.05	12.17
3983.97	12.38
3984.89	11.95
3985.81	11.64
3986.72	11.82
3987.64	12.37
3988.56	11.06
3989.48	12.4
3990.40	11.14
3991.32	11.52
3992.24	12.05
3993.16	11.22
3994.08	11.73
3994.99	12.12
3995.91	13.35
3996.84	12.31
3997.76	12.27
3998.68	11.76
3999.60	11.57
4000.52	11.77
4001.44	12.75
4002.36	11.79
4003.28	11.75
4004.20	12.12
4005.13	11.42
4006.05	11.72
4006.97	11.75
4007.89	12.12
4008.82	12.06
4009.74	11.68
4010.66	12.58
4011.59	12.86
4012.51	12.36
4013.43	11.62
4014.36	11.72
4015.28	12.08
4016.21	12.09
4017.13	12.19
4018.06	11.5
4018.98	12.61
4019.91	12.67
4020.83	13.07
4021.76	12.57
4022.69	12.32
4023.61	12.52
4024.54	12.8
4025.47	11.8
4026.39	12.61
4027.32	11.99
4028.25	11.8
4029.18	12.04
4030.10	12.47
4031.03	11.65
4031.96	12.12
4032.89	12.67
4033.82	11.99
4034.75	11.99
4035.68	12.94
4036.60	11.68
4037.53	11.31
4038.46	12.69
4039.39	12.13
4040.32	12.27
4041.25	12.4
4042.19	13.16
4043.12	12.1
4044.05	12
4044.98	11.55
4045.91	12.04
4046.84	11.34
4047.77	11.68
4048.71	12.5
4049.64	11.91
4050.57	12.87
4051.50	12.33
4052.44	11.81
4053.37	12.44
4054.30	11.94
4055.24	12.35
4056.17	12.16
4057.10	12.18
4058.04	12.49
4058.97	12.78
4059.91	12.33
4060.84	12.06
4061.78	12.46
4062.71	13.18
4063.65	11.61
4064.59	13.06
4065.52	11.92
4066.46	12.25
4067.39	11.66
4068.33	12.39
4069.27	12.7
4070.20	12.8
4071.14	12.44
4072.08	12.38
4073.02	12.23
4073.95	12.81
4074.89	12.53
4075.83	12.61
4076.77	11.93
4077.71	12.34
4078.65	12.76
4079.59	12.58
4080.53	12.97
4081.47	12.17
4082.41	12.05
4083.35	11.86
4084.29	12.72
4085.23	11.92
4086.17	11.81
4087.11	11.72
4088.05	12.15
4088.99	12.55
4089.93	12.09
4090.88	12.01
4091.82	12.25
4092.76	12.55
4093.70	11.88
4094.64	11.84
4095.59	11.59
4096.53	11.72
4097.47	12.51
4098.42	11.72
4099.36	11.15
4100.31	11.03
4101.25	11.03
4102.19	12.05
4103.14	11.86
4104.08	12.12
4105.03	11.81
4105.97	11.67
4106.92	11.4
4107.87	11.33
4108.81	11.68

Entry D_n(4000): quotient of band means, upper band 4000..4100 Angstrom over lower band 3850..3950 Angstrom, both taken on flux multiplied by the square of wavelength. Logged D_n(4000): 0.99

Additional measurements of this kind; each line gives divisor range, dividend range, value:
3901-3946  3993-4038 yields 1.00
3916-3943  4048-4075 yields 1.06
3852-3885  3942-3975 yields 0.85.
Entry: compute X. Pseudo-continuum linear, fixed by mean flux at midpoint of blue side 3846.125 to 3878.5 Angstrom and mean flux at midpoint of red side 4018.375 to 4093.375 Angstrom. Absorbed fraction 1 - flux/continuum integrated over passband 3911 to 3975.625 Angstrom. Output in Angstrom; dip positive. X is 6.6 Angstrom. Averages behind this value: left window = 14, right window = 12.3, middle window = 11.9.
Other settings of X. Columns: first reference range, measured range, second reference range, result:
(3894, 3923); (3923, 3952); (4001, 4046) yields 1.30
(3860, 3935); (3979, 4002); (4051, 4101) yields 1.50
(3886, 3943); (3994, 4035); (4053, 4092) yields 1.34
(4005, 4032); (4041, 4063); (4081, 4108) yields -0.36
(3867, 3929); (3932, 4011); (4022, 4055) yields 6.57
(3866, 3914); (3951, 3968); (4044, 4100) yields 1.86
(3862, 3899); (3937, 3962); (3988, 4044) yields 2.12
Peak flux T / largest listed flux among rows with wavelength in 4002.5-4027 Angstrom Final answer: 13.07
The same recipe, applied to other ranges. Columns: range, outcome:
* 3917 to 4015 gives 13.35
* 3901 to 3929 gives 14.01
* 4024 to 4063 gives 13.18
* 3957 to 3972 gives 12.21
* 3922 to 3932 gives 13.31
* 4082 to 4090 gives 12.72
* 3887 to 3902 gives 14.86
